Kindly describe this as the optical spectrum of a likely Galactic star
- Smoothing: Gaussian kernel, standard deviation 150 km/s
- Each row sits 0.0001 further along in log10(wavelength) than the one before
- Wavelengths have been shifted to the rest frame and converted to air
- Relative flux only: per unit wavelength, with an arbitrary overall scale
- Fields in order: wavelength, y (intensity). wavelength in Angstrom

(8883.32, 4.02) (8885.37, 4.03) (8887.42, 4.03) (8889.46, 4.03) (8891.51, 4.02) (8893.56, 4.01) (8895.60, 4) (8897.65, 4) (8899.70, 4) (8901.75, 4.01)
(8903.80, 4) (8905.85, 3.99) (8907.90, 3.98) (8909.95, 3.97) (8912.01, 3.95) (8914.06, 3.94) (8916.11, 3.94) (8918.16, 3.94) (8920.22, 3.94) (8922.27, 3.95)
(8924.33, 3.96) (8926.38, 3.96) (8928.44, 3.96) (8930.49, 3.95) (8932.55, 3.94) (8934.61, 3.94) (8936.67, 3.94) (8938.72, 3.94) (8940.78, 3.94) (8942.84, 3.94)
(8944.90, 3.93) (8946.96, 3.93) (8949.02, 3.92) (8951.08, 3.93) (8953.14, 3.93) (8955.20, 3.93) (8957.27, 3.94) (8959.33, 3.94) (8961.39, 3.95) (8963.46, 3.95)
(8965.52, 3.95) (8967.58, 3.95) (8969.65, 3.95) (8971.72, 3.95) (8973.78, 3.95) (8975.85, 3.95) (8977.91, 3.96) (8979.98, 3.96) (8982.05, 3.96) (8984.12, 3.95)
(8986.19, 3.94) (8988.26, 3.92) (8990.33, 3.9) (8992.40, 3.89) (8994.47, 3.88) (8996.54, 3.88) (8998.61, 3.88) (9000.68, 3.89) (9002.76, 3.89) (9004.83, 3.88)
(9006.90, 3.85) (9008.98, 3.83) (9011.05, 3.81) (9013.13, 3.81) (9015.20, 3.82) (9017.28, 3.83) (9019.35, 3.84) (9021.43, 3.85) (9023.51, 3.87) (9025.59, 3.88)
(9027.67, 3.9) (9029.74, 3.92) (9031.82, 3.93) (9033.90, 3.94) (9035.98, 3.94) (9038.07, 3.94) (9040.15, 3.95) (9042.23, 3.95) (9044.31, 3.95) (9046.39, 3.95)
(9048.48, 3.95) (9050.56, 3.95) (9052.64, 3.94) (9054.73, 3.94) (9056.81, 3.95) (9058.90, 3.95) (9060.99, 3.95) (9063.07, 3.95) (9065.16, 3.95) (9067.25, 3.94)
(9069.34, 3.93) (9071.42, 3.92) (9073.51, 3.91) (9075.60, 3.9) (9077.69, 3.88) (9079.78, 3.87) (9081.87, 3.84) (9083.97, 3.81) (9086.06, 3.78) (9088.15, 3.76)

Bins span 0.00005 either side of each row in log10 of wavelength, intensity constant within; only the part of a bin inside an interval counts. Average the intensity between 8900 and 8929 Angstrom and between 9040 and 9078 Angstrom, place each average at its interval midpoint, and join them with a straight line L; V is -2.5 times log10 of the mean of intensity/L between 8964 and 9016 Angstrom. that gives 0.01 mag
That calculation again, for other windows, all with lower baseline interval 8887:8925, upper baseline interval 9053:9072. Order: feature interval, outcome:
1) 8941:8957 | 0.01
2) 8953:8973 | 0.01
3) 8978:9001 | 0.01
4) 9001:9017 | 0.03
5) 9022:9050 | 0.01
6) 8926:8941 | 0.01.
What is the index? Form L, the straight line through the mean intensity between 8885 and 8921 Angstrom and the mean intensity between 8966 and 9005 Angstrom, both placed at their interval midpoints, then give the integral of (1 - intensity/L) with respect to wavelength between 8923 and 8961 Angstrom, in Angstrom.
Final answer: 0.2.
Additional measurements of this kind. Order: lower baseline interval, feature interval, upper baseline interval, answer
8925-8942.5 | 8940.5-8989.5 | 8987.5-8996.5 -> -0.3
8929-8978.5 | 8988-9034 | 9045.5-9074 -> 0.8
